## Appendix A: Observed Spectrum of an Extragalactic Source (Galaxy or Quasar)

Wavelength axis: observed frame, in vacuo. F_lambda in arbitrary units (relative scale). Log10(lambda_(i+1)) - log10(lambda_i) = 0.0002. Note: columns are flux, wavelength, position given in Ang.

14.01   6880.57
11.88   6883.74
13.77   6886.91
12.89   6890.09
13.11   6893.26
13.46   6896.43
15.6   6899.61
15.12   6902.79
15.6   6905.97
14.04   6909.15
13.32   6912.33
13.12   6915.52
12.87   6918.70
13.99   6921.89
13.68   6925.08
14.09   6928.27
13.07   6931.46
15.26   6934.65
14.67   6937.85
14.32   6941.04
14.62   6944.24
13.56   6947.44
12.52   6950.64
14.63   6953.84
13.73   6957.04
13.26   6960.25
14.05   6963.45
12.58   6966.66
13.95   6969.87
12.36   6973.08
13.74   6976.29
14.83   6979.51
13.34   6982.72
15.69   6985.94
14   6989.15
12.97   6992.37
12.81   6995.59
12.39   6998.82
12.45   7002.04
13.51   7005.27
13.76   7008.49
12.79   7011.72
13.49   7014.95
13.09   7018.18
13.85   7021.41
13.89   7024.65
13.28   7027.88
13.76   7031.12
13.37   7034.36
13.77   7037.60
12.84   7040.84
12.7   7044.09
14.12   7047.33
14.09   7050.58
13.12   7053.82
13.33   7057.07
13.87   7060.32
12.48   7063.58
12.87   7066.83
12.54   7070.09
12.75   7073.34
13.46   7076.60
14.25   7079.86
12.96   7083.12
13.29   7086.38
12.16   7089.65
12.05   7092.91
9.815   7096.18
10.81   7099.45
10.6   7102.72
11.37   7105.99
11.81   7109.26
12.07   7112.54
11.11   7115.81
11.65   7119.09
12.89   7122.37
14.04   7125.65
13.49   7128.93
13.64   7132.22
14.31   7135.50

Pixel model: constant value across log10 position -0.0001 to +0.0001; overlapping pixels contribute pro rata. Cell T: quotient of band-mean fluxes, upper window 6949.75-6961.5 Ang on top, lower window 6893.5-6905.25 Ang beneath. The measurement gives 0.9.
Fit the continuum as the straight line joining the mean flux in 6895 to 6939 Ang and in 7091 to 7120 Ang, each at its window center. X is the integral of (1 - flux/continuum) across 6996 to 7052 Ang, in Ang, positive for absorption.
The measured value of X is -3.9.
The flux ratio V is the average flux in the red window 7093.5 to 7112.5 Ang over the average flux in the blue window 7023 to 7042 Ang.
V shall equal 0.82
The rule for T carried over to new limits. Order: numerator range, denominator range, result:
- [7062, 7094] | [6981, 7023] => 0.96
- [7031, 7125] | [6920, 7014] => 0.92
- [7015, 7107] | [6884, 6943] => 0.92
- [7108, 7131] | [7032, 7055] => 0.93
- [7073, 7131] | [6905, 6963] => 0.88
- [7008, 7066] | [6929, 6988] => 0.96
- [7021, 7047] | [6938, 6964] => 0.97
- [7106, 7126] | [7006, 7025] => 0.90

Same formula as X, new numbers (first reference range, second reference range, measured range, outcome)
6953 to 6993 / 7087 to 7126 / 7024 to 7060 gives -2.26 Ang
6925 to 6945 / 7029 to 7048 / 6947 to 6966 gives 0.69 Ang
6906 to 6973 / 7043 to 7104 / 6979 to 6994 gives -0.80 Ang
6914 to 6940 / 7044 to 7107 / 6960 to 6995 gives -0.66 Ang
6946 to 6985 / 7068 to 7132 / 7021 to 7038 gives -0.86 Ang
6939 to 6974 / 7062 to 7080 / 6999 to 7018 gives 0.29 Ang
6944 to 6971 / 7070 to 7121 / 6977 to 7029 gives -1.70 Ang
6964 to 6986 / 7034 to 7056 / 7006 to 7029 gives 0.11 Ang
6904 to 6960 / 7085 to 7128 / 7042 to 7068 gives -1.80 Ang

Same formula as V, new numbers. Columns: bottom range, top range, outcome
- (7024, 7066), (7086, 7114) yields 0.86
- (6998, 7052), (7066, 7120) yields 0.90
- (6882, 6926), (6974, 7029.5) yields 0.98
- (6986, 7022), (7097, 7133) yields 0.91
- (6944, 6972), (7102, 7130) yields 0.89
